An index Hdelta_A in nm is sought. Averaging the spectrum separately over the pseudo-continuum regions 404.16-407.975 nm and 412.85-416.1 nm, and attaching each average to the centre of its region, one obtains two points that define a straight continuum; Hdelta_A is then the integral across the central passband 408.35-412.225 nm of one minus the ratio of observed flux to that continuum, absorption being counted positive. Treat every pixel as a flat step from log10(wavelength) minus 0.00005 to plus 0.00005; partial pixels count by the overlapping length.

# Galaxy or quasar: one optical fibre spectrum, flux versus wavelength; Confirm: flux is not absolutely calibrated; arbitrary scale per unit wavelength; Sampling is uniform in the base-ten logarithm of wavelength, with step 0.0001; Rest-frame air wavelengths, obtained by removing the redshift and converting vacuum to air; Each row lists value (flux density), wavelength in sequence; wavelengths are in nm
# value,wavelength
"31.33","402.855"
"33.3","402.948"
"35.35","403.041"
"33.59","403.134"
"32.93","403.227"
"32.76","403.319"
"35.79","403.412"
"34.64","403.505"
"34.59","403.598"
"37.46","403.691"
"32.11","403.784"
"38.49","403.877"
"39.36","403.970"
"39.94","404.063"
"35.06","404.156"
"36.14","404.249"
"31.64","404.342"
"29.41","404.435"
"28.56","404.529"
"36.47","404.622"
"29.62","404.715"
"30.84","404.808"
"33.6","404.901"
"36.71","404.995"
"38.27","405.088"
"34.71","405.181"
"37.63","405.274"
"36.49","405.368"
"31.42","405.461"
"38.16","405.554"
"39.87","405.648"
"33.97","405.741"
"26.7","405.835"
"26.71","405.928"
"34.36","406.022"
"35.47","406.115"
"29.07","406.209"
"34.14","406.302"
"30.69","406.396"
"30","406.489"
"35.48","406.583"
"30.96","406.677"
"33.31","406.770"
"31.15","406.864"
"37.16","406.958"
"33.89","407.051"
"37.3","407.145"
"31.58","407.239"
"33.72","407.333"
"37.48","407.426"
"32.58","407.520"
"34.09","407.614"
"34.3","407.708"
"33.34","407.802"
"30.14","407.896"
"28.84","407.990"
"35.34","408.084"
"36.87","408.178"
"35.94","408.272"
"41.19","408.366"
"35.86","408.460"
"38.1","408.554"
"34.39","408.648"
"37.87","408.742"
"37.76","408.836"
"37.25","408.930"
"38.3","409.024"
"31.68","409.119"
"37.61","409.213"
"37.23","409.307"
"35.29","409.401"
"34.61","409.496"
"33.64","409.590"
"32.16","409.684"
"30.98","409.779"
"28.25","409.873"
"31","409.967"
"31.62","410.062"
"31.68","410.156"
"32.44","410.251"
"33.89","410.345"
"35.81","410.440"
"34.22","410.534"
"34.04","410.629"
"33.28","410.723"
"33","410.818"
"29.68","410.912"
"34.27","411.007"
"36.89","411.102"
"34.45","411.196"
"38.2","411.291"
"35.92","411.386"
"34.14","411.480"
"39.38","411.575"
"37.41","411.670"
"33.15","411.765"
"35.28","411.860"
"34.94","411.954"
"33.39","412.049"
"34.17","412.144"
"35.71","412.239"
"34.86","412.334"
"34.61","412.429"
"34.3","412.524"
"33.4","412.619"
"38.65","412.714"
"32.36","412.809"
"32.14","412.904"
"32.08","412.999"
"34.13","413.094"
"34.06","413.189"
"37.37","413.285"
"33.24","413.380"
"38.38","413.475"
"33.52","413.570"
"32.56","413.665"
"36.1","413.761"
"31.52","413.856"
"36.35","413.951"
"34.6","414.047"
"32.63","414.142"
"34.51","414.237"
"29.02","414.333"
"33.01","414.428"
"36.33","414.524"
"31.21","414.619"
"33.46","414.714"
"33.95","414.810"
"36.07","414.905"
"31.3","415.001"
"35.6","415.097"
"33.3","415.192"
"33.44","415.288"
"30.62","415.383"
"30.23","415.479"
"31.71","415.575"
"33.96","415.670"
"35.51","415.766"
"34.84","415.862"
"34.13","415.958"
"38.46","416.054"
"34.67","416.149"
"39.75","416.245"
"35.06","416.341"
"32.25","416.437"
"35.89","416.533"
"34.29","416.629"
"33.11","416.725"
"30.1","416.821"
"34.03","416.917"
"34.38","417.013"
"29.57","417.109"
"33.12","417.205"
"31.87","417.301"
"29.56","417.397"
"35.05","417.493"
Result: -0.13 nm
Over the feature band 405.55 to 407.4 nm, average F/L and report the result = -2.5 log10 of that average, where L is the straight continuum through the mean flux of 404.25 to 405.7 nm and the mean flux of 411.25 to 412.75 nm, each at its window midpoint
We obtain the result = 0.05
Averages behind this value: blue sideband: 34.3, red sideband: 35.4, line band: 33.1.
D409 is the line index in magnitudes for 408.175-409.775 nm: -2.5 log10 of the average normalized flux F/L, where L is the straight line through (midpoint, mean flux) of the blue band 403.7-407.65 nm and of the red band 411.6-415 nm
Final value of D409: -0.06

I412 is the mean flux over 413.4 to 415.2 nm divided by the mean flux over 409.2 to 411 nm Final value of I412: 1.02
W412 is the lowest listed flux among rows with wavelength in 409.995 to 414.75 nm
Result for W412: 29.02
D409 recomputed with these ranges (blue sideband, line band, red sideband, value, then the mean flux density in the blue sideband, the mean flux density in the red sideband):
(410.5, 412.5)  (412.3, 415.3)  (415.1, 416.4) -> 0.02 mag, 34.8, 34.3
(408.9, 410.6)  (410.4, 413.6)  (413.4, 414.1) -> -0.02 mag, 33.7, 34.7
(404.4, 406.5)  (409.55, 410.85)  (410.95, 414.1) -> 0.06 mag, 33.2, 34.9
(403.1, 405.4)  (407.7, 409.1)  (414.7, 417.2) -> -0.04 mag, 34.7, 33.8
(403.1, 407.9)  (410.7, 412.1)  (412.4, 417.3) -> -0.03 mag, 34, 33.9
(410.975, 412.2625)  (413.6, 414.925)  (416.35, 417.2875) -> 0.02 mag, 35.5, 33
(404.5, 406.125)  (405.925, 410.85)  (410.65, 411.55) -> 0.01 mag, 33.9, 34.6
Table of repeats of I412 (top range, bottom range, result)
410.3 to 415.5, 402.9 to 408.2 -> 1.01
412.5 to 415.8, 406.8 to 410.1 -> 0.98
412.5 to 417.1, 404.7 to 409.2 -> 0.99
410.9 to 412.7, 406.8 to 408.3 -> 1.03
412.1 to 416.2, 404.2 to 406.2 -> 1.01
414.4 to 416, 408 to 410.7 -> 0.96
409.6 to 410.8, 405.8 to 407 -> 1.02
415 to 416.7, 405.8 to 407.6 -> 1.04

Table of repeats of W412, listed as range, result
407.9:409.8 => 28.84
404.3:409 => 26.7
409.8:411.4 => 28.25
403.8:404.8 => 28.56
